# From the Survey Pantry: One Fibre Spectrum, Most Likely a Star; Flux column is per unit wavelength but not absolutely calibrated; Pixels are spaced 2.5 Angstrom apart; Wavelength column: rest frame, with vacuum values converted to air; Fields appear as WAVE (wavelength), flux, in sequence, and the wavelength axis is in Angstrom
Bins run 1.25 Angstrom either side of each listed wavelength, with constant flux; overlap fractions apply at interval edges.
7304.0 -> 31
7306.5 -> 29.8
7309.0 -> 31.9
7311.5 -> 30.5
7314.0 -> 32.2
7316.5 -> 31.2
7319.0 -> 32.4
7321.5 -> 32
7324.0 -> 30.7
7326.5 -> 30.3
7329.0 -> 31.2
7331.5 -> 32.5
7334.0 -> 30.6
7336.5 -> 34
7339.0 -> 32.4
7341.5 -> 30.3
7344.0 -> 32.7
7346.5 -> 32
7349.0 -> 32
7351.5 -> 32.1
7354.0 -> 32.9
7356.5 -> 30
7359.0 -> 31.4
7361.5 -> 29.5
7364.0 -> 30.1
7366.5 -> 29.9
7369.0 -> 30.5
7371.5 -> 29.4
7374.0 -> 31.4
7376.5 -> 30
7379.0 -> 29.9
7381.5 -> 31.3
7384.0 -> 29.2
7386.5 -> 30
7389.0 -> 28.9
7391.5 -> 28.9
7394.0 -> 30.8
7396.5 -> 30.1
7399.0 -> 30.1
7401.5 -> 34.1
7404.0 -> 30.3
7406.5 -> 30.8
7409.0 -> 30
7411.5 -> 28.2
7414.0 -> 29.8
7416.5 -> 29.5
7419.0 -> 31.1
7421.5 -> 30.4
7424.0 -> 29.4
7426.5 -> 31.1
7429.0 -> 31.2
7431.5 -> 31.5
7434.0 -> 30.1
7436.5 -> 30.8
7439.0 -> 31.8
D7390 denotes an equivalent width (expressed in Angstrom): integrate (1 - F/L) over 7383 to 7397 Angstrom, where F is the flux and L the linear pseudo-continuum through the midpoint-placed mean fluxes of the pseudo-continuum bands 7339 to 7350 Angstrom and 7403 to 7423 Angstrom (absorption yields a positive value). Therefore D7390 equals 0.4 Angstrom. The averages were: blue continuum 31.8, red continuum 30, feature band 29.6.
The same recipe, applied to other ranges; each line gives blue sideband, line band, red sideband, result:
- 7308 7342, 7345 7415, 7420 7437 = 1.4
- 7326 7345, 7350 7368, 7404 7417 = 0.2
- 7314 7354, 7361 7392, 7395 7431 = 1.1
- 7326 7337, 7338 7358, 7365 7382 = -0.4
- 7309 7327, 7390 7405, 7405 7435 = -0.1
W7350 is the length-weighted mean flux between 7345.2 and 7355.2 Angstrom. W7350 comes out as 32.2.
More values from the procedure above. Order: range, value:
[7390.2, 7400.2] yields 30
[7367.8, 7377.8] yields 30.3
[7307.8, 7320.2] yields 31.6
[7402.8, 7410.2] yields 30.4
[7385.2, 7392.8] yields 29.3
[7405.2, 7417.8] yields 29.7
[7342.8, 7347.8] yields 32.3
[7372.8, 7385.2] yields 30.4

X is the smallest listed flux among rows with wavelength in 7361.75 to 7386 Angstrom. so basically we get 29.2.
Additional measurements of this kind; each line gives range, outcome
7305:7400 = 28.9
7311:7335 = 30.3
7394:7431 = 28.2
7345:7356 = 32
